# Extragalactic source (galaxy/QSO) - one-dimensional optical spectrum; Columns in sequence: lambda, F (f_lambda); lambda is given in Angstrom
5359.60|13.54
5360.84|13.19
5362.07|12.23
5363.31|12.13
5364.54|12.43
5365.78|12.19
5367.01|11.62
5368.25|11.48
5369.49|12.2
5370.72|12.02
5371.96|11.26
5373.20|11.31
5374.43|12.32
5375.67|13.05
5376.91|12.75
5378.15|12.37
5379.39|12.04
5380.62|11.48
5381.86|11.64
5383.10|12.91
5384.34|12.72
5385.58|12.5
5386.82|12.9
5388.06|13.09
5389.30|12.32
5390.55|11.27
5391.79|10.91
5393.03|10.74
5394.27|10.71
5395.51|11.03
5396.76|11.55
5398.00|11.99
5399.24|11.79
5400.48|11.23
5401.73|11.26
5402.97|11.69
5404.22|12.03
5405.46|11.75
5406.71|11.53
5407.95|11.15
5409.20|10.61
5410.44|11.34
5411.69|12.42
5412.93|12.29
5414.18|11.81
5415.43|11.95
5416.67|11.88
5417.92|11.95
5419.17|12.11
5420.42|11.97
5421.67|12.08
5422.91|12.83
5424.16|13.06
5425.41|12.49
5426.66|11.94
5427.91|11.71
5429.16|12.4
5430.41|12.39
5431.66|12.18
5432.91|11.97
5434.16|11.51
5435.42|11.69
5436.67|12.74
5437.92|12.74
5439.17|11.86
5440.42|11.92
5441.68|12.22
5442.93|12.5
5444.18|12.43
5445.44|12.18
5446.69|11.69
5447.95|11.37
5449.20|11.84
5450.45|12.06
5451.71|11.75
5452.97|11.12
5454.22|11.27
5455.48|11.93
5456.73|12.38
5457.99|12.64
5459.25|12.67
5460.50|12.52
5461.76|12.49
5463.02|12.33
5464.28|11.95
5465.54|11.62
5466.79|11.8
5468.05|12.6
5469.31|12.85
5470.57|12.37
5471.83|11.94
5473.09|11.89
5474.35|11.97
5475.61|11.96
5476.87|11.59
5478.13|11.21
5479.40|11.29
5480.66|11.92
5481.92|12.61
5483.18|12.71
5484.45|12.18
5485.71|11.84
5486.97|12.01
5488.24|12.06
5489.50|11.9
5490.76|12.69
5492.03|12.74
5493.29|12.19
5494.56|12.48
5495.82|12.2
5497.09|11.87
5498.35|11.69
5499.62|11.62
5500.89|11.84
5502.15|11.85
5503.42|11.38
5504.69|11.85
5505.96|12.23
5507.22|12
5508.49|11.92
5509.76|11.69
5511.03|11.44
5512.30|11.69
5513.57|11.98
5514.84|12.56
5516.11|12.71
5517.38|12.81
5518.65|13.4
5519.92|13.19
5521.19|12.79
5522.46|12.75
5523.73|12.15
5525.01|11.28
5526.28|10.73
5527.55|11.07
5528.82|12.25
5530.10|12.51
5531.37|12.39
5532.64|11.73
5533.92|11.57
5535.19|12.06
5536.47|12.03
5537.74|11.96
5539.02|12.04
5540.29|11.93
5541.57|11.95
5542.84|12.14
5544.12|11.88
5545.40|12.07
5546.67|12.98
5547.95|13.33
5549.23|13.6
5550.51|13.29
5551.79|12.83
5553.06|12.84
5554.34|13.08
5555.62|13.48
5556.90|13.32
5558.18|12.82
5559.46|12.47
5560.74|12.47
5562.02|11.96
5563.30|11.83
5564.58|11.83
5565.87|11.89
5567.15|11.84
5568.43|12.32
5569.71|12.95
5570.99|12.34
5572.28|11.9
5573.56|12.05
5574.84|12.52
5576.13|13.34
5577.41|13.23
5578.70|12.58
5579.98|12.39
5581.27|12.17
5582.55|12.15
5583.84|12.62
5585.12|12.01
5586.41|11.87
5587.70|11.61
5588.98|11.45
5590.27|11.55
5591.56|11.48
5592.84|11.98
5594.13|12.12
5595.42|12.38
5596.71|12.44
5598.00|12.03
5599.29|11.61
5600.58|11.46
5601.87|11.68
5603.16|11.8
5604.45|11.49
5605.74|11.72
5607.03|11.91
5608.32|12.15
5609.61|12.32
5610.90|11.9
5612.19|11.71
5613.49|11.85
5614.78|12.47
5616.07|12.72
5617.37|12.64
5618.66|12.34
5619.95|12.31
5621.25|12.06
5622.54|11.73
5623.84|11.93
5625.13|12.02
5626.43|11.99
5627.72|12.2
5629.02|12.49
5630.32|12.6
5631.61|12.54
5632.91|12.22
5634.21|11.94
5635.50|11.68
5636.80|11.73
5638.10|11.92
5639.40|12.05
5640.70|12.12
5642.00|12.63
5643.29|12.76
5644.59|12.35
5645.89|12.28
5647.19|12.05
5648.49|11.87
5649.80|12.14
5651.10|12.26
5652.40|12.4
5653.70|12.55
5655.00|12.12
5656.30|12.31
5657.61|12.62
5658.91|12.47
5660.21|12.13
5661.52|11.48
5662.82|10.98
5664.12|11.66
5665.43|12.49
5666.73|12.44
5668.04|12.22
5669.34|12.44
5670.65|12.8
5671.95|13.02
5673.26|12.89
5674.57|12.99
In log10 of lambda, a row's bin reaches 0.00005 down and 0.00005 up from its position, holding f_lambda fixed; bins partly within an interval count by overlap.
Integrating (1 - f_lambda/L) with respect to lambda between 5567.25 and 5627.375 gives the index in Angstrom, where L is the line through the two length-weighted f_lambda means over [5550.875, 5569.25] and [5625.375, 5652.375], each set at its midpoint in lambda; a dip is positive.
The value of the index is 1.22 Angstrom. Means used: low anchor 12.5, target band 12.1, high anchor 12.2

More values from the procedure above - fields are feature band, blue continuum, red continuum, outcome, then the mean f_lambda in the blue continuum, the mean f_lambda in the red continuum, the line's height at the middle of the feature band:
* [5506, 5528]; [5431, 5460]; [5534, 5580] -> 0.3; 12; 12.5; 12.3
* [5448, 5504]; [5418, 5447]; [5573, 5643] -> 0.7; 12.2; 12.1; 12.2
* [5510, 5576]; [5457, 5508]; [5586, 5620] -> -1.7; 12.1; 12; 12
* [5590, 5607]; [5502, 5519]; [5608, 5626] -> 0.4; 12.1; 12.2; 12.1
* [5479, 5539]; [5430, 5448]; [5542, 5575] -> 1.3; 12.1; 12.5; 12.4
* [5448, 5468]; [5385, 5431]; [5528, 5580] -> 0.1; 11.9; 12.4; 12.1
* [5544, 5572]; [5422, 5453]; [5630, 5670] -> -1.1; 12.1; 12.2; 12.2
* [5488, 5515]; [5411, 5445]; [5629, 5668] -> 0.4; 12.2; 12.2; 12.2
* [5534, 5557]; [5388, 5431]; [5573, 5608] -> -1.1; 11.8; 12.1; 12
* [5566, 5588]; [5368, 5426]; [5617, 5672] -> -0.4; 11.9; 12.2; 12.1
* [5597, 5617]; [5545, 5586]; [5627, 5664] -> 0.7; 12.6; 12.2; 12.4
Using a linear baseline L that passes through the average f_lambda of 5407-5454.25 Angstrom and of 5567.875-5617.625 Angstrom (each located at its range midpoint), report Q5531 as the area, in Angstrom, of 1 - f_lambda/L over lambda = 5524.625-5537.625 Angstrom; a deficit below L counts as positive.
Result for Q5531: 0.3 Angstrom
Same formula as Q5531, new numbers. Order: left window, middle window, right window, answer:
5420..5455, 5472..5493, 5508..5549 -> 0.14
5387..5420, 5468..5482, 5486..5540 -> -0.05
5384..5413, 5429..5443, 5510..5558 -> -0.34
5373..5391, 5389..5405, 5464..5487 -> 1.15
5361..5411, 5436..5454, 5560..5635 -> -0.13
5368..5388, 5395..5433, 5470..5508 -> 0.84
